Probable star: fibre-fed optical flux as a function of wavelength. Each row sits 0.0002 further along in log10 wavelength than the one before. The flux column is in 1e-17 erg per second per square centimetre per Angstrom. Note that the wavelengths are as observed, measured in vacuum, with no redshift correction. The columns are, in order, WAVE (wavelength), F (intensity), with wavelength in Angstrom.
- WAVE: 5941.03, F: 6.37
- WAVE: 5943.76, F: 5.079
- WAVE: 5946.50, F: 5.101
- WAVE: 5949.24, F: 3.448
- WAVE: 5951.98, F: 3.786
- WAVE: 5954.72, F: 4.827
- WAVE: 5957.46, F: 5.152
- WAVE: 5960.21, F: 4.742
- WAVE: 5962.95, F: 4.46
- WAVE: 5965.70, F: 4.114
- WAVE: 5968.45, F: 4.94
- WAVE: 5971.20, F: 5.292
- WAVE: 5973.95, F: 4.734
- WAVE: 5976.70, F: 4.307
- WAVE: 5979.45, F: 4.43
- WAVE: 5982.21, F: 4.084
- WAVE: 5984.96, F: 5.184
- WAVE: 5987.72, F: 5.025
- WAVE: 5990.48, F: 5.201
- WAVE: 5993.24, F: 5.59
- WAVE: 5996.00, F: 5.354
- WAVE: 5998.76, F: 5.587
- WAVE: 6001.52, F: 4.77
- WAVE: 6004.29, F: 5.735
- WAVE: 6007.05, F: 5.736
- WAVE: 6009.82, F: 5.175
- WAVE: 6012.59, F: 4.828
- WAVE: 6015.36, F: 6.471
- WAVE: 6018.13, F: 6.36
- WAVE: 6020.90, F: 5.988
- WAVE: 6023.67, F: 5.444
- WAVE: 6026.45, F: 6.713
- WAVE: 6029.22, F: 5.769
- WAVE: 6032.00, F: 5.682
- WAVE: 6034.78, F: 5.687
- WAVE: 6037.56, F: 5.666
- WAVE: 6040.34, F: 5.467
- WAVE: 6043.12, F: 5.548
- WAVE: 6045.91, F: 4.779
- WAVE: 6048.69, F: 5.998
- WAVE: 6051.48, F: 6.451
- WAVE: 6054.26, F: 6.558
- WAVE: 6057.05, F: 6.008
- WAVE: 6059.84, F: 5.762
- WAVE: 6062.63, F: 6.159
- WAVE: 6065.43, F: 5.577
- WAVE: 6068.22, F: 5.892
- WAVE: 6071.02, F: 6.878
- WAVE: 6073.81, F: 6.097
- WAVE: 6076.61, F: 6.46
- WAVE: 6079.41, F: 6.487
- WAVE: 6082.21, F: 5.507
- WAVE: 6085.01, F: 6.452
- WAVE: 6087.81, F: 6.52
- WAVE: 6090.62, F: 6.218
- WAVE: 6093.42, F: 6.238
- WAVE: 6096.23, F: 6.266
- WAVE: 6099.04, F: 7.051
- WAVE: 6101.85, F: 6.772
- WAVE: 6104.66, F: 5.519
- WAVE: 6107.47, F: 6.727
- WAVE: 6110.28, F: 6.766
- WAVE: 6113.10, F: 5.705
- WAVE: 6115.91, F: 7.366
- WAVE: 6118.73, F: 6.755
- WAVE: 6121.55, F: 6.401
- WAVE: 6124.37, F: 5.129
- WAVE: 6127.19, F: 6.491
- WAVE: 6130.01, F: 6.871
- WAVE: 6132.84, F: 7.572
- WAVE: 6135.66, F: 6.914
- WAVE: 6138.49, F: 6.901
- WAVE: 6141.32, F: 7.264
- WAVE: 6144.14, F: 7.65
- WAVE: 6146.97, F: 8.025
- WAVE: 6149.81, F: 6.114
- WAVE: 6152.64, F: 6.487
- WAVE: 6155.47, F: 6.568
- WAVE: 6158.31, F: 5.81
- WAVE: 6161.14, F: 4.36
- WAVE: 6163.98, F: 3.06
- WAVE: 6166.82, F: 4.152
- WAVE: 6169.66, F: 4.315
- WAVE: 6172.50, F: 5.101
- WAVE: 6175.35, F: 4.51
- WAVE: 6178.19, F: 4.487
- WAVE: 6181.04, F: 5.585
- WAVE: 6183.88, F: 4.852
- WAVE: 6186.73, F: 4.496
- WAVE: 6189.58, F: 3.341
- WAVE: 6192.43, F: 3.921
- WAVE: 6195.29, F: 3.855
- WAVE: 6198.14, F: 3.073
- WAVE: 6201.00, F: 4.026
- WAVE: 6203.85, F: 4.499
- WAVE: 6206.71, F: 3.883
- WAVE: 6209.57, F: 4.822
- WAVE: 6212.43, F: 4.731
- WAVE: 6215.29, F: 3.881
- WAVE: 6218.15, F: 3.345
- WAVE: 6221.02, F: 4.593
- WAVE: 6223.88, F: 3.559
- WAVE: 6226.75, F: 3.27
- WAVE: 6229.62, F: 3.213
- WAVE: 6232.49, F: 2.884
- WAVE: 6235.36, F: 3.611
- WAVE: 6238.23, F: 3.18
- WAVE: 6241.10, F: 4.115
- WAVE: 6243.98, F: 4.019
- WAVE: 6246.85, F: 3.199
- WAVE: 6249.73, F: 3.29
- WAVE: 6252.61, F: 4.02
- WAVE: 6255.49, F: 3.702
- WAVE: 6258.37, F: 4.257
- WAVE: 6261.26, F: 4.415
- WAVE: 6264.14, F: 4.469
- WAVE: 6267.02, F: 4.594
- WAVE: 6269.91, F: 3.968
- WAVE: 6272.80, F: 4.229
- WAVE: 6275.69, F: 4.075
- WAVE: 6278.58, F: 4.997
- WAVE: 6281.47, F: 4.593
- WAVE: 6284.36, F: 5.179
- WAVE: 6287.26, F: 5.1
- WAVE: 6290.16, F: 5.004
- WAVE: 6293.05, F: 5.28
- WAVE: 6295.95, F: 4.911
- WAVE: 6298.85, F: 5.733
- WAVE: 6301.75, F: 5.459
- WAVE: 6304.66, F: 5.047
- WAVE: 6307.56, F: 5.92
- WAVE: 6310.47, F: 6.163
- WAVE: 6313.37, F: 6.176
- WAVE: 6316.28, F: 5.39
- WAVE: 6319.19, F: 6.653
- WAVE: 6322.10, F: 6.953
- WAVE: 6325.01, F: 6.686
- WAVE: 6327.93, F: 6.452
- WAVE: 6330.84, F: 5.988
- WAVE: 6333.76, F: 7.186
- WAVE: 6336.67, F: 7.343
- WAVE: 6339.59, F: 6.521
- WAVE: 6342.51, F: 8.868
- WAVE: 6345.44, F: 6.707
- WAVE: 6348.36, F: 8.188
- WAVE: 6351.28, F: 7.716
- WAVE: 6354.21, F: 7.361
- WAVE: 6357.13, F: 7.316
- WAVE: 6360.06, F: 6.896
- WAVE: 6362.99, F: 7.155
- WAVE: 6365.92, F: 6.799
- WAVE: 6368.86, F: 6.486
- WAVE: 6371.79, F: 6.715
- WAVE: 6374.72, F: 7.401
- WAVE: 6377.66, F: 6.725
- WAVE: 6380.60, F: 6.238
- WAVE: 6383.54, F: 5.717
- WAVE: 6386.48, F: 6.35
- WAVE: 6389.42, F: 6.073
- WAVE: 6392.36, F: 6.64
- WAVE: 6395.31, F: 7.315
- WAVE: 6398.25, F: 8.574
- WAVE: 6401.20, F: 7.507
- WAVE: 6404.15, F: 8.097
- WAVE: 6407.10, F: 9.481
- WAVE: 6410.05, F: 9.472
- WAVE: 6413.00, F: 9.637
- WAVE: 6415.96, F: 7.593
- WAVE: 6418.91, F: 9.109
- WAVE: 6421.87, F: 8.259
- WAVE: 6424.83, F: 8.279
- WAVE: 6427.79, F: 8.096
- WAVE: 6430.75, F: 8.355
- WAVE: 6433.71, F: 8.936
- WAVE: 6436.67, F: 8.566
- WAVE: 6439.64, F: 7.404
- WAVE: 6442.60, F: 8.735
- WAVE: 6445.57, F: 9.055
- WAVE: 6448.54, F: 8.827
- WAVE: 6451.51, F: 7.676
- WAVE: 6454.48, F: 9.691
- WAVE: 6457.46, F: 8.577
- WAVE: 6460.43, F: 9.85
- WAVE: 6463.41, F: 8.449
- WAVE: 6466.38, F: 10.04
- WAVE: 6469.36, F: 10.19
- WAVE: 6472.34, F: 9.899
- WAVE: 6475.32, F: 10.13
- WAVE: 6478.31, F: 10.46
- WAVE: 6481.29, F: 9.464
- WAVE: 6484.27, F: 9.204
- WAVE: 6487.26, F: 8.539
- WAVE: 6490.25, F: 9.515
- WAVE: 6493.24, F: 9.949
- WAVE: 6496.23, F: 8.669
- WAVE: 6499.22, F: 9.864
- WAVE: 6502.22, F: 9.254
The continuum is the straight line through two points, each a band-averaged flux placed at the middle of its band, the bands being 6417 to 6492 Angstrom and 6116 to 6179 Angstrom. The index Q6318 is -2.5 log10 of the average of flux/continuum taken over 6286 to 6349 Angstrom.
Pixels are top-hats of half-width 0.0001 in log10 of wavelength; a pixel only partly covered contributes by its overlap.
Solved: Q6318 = 0.23 mag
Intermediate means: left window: 5.99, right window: 9.01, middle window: 6.24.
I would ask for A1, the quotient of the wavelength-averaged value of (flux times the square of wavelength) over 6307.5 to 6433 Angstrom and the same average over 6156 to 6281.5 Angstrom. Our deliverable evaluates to 1.9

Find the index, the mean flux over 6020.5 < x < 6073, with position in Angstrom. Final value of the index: 5.9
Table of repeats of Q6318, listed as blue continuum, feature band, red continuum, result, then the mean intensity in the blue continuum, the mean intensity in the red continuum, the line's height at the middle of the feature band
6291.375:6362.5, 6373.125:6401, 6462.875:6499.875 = 0.138 mag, 6.54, 9.59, 7.73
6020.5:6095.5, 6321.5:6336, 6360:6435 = 0.097 mag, 6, 7.62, 7.3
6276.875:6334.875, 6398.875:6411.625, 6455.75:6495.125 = -0.088 mag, 5.73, 9.55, 7.97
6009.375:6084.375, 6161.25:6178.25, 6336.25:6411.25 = 0.448 mag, 5.92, 7.29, 6.43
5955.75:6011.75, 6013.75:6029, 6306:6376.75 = -0.186 mag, 4.98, 6.87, 5.18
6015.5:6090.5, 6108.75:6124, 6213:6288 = -0.209 mag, 6.01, 3.99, 5.36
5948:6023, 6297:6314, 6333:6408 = 0.194 mag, 5.02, 7.19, 6.82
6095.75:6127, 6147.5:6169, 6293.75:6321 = 0.179 mag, 6.41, 5.72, 6.25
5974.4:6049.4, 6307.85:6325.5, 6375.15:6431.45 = 0.152 mag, 5.42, 7.75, 7.23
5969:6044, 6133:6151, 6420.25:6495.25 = -0.111 mag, 5.4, 9.04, 6.49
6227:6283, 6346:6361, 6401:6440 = -0.123 mag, 3.93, 8.55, 6.68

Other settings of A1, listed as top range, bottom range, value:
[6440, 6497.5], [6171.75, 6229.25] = 2.43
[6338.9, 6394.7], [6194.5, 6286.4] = 1.81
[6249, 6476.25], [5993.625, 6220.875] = 1.34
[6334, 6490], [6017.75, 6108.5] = 1.50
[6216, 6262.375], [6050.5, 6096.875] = 0.62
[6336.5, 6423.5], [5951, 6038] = 1.62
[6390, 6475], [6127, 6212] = 1.79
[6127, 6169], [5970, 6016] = 1.28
